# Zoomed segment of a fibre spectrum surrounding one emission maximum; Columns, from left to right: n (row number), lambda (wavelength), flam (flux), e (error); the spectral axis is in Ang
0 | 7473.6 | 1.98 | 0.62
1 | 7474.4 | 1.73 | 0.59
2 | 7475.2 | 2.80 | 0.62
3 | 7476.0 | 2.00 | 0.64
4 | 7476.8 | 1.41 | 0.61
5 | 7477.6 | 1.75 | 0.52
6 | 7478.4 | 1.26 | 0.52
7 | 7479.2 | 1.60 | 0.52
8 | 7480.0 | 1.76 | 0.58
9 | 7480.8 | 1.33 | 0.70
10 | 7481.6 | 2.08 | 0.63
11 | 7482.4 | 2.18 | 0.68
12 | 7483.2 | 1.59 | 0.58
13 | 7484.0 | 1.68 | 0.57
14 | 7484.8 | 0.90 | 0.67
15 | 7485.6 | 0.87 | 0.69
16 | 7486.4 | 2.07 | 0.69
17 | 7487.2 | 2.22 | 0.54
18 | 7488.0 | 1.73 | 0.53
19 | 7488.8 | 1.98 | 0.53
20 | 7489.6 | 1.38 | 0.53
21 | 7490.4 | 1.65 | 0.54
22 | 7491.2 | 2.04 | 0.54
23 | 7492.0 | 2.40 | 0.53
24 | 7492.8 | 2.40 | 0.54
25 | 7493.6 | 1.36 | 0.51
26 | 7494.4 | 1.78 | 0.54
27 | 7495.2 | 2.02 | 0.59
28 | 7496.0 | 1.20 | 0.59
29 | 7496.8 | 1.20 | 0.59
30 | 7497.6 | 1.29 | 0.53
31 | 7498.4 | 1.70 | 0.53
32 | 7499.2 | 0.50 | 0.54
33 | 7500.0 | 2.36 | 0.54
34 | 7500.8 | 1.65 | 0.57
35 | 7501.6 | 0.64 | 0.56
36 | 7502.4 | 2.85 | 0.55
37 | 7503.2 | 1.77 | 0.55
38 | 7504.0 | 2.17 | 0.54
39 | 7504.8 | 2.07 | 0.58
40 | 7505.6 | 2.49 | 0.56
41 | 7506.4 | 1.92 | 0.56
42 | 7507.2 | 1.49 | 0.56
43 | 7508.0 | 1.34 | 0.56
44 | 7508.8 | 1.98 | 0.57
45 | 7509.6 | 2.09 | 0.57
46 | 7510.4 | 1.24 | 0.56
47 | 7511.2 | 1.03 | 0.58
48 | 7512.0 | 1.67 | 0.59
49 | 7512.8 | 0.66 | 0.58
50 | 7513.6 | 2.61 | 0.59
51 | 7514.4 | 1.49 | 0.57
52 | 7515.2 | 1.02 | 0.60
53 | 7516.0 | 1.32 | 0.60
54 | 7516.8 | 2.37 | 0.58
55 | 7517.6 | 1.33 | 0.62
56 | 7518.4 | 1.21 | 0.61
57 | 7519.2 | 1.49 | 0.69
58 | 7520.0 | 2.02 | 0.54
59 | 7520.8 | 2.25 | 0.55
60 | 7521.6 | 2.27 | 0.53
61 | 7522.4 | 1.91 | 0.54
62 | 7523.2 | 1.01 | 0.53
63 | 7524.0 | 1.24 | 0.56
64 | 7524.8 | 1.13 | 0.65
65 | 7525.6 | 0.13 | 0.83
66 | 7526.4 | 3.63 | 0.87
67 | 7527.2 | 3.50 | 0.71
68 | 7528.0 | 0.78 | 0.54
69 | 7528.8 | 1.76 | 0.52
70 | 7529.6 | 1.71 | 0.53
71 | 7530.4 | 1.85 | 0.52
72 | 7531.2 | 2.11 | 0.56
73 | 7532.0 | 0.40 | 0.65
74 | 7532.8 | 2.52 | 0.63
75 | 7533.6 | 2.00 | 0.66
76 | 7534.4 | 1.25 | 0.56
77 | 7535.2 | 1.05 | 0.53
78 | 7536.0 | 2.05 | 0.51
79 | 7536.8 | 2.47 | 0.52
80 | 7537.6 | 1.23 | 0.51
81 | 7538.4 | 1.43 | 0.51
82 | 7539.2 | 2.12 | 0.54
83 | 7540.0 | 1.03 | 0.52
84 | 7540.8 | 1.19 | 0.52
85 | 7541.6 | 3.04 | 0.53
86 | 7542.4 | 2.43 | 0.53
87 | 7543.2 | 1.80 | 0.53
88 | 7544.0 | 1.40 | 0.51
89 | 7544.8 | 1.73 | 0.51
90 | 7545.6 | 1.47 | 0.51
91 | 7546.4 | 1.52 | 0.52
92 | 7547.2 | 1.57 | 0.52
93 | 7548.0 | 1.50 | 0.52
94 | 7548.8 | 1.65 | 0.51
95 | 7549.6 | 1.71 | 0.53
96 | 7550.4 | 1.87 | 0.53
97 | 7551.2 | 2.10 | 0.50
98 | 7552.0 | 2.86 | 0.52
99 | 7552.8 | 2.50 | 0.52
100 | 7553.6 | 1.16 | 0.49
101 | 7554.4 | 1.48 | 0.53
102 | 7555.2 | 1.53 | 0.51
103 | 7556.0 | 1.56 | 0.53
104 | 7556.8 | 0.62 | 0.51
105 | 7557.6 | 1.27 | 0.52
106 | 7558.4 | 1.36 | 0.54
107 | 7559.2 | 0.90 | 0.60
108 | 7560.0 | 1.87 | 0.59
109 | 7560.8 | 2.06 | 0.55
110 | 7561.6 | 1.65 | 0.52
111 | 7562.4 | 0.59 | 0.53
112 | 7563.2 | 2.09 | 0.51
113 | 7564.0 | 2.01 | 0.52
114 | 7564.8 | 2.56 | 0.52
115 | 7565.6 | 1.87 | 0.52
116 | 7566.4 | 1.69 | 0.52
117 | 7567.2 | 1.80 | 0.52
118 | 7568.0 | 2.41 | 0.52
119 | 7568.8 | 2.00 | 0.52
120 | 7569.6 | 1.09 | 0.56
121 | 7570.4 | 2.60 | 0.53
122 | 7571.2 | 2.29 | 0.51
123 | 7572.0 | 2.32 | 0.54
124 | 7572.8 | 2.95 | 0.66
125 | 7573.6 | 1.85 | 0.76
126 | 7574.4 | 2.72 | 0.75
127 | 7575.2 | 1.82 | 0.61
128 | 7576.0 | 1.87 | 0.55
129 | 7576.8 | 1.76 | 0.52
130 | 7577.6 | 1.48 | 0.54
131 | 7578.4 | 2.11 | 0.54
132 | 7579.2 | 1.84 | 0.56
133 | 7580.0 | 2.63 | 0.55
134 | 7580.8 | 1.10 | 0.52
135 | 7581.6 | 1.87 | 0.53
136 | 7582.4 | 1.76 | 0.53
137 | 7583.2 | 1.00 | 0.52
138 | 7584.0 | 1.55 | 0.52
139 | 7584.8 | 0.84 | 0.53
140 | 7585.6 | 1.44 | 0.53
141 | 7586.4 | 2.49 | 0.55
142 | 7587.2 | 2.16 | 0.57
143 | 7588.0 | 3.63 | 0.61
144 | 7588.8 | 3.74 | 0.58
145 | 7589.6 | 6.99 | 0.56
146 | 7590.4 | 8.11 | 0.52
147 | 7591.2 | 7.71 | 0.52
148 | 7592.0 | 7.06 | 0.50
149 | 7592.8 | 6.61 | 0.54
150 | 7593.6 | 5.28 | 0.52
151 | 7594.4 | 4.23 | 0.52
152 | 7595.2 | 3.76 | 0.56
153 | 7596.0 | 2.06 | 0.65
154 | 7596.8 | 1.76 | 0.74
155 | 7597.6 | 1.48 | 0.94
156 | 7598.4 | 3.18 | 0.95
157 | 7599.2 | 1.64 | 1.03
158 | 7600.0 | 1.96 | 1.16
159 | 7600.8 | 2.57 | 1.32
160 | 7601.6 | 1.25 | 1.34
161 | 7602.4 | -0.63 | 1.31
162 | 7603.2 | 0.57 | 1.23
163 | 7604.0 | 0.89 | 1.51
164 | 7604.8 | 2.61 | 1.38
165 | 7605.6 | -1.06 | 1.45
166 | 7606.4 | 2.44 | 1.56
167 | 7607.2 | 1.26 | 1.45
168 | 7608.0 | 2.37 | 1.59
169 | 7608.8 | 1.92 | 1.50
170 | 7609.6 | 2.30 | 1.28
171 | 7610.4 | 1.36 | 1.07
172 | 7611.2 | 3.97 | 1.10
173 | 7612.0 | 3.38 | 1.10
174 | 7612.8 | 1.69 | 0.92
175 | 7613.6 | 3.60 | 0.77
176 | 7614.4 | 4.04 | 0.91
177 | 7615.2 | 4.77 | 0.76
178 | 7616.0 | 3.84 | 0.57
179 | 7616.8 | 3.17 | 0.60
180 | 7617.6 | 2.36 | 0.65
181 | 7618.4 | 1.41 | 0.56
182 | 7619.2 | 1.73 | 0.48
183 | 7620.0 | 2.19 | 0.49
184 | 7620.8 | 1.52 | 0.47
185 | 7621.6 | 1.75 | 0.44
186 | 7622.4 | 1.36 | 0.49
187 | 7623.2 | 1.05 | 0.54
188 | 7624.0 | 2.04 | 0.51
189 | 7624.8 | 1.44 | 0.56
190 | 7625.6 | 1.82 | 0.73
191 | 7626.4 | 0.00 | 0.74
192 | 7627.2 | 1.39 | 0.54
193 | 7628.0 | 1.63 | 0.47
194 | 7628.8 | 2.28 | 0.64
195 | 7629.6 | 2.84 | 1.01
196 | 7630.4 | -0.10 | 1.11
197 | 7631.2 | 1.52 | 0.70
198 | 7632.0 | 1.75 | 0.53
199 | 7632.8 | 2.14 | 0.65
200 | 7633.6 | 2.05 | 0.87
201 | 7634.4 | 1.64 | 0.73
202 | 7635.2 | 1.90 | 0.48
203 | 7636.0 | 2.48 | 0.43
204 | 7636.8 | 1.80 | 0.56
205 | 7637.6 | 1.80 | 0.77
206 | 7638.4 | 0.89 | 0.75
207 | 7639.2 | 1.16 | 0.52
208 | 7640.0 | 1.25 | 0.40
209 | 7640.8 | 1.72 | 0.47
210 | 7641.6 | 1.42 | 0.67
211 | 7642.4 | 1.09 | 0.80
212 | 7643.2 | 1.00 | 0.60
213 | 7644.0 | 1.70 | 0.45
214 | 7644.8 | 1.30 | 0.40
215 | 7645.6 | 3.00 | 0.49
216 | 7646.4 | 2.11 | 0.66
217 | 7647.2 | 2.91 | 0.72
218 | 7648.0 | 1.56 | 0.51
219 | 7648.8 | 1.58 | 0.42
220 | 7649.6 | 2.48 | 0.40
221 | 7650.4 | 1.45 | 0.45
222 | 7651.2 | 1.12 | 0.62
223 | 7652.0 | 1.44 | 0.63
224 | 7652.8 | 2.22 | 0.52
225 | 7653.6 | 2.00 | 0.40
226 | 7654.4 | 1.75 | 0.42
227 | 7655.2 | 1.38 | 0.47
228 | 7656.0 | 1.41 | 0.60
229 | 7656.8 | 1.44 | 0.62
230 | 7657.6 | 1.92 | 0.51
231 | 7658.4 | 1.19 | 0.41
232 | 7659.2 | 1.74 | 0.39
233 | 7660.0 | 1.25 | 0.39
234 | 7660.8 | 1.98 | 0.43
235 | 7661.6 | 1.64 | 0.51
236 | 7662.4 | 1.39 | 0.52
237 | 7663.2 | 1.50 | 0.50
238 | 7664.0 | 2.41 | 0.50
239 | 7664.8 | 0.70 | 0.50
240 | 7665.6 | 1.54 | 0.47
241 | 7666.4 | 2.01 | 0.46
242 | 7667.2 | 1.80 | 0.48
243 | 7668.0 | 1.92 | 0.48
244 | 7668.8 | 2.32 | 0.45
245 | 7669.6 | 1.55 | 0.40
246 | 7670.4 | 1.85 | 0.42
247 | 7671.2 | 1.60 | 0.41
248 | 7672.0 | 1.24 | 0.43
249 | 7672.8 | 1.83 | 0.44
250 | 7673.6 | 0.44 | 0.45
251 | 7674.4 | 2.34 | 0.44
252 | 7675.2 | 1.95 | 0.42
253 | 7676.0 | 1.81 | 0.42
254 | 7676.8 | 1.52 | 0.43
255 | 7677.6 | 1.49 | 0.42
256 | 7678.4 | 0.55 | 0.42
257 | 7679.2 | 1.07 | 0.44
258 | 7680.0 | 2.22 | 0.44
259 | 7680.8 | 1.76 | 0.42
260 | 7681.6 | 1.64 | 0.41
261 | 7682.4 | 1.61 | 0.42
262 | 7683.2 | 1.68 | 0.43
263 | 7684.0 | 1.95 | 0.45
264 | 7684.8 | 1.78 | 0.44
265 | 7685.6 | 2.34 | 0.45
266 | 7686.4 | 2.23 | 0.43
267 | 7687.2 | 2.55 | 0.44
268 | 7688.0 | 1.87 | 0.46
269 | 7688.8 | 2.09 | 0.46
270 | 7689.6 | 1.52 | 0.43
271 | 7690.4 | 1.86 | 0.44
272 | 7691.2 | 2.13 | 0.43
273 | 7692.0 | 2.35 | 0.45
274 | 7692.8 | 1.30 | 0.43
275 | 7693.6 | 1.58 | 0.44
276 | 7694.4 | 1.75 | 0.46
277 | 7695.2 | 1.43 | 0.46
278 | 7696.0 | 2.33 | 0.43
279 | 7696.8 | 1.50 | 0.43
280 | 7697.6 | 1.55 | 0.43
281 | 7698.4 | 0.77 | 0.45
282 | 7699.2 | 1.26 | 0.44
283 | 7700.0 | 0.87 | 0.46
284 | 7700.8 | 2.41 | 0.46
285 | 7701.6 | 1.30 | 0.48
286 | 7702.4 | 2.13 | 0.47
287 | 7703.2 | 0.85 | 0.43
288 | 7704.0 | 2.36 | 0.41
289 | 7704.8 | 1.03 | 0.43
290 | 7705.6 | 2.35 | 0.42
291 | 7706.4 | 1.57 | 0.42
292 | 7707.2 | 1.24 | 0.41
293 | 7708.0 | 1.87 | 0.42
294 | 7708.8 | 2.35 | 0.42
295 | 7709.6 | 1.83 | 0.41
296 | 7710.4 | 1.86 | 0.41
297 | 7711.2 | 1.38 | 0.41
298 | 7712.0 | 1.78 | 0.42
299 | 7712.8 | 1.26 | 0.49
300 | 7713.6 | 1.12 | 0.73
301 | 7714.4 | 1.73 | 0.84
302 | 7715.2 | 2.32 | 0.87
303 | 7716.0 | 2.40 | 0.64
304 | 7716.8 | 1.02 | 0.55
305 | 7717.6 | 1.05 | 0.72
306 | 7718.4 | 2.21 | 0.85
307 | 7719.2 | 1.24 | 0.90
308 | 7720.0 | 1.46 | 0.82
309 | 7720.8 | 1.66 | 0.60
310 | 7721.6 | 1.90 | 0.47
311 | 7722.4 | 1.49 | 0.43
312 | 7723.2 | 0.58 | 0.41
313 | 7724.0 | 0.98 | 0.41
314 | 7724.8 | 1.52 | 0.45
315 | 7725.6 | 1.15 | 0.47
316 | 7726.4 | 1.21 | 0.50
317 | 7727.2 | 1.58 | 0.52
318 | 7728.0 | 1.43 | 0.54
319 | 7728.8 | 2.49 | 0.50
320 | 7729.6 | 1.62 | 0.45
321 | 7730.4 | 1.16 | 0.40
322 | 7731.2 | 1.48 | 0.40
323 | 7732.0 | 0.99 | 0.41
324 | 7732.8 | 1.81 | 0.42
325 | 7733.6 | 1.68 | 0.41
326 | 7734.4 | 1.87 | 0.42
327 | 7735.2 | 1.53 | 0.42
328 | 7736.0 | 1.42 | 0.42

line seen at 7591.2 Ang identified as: H-alpha 6563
